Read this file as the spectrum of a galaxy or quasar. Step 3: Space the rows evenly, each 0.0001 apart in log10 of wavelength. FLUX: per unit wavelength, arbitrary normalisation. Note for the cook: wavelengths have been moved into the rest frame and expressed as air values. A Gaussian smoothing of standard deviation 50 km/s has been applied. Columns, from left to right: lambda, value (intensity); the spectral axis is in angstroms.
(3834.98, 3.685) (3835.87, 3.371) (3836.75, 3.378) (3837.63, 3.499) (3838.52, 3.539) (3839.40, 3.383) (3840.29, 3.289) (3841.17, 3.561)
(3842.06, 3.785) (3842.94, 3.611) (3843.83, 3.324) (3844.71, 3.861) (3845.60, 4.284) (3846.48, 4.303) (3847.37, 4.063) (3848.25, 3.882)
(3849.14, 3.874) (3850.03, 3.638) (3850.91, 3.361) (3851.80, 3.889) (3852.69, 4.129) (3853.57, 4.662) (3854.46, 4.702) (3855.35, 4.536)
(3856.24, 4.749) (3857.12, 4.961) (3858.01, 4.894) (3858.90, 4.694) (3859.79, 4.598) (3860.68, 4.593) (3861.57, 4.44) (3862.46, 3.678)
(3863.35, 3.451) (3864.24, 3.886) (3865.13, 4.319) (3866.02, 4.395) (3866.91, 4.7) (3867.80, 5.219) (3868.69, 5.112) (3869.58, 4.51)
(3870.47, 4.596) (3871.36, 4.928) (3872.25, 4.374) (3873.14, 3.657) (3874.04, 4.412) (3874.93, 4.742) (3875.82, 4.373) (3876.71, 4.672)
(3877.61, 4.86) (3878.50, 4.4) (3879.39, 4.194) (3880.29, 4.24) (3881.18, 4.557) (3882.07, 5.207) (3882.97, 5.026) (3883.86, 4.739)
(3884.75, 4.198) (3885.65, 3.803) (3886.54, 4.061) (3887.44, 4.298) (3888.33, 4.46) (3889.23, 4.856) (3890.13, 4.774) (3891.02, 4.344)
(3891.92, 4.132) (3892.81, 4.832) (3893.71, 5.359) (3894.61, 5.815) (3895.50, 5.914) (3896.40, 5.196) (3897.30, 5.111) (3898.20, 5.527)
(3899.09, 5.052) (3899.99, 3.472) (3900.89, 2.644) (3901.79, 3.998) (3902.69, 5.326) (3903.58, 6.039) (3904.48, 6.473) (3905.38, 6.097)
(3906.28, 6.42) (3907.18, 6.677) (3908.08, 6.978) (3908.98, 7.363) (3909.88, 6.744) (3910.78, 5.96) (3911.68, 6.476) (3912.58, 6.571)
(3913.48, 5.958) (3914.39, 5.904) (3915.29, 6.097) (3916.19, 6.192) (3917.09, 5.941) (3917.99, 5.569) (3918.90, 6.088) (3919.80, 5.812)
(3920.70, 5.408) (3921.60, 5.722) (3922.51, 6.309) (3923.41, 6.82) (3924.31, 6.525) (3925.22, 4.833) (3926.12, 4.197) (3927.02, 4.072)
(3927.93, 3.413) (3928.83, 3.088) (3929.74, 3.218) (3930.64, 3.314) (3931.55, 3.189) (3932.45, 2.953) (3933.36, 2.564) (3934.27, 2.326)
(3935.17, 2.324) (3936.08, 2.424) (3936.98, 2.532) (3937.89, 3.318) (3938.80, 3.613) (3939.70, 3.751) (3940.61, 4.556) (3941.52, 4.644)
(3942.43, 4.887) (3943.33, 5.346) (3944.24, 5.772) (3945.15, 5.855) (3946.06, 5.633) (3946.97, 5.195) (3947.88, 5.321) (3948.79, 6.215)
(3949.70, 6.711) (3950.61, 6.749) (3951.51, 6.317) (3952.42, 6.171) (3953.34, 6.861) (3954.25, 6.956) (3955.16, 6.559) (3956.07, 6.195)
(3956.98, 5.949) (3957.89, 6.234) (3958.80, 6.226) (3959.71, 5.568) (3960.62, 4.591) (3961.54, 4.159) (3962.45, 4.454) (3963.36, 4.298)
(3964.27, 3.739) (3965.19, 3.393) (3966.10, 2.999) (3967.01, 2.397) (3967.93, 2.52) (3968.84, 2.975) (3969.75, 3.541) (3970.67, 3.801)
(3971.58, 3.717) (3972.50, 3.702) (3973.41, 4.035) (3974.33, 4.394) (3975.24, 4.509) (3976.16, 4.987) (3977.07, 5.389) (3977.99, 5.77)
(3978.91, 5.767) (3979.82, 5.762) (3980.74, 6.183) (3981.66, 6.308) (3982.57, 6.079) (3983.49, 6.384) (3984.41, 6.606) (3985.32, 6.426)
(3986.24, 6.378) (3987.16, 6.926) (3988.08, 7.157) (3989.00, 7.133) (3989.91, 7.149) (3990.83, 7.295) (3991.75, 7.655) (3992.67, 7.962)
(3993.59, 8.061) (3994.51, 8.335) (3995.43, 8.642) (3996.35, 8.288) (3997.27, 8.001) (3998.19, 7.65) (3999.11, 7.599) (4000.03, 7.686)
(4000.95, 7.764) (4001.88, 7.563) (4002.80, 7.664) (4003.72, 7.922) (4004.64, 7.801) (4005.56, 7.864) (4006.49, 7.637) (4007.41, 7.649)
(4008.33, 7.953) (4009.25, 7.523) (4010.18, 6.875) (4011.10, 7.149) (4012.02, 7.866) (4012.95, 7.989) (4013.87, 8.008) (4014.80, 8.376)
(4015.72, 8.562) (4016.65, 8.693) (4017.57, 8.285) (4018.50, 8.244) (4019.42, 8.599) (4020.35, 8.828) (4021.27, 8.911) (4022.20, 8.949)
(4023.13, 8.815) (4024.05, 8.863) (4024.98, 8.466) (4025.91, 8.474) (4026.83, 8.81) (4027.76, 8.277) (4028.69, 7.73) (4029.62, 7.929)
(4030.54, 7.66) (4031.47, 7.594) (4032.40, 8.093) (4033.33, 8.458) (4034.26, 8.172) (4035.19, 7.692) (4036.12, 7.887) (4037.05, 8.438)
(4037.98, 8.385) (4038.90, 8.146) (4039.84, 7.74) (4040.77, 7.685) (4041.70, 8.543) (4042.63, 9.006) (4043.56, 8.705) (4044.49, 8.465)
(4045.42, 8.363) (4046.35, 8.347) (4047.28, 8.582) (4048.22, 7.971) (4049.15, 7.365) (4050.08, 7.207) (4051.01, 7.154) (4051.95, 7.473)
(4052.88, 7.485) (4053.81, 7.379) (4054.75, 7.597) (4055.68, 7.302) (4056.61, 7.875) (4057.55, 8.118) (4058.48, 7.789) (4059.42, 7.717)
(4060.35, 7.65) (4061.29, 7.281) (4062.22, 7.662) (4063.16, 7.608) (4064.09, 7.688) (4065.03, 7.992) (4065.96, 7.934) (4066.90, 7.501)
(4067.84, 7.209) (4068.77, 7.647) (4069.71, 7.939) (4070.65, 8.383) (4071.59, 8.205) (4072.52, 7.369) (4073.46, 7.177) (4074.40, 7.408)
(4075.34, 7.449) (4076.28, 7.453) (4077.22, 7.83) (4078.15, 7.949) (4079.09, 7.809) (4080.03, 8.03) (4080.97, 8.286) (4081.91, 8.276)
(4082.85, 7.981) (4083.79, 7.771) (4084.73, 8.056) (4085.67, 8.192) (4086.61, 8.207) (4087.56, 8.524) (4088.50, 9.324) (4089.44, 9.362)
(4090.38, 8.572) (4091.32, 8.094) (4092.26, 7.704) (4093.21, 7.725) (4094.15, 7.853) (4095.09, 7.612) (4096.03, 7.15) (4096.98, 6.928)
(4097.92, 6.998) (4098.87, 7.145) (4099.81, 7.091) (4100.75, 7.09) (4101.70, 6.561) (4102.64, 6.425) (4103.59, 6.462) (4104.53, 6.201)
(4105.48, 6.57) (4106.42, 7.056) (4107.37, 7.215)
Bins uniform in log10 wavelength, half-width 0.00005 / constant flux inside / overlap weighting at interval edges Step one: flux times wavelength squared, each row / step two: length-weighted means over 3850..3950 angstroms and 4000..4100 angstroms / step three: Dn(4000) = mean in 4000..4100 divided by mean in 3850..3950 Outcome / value 1.79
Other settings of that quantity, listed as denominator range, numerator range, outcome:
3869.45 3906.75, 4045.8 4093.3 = 1.81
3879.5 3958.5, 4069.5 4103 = 1.66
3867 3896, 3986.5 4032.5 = 1.83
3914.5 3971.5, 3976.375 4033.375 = 1.66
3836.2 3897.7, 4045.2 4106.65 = 1.95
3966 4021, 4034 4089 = 1.21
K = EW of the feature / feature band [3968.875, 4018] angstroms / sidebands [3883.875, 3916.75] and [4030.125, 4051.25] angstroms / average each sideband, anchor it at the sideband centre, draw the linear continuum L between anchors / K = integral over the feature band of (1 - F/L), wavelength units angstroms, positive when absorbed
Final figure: 2.46 angstroms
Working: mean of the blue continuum 5.36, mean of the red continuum 8.08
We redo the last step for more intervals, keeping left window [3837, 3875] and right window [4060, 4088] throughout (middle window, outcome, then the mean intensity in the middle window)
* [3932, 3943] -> 4.4 angstroms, 3.35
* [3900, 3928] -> -3.4 angstroms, 5.76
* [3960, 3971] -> 4.4 angstroms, 3.6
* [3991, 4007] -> -3.2 angstroms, 7.87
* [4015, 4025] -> -2.5 angstroms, 8.66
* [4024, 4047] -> -3.4 angstroms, 8.23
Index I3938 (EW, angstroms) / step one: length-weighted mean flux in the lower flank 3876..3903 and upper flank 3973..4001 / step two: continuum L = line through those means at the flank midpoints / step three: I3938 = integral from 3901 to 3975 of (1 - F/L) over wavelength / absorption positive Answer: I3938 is 8.2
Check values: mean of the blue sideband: 4.63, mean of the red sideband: 6.71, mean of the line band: 4.96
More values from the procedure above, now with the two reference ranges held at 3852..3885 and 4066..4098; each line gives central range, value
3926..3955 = 6.0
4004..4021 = -3.0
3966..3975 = 3.9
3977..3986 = 0.3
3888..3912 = -1.8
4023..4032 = -1.6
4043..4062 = -1.0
